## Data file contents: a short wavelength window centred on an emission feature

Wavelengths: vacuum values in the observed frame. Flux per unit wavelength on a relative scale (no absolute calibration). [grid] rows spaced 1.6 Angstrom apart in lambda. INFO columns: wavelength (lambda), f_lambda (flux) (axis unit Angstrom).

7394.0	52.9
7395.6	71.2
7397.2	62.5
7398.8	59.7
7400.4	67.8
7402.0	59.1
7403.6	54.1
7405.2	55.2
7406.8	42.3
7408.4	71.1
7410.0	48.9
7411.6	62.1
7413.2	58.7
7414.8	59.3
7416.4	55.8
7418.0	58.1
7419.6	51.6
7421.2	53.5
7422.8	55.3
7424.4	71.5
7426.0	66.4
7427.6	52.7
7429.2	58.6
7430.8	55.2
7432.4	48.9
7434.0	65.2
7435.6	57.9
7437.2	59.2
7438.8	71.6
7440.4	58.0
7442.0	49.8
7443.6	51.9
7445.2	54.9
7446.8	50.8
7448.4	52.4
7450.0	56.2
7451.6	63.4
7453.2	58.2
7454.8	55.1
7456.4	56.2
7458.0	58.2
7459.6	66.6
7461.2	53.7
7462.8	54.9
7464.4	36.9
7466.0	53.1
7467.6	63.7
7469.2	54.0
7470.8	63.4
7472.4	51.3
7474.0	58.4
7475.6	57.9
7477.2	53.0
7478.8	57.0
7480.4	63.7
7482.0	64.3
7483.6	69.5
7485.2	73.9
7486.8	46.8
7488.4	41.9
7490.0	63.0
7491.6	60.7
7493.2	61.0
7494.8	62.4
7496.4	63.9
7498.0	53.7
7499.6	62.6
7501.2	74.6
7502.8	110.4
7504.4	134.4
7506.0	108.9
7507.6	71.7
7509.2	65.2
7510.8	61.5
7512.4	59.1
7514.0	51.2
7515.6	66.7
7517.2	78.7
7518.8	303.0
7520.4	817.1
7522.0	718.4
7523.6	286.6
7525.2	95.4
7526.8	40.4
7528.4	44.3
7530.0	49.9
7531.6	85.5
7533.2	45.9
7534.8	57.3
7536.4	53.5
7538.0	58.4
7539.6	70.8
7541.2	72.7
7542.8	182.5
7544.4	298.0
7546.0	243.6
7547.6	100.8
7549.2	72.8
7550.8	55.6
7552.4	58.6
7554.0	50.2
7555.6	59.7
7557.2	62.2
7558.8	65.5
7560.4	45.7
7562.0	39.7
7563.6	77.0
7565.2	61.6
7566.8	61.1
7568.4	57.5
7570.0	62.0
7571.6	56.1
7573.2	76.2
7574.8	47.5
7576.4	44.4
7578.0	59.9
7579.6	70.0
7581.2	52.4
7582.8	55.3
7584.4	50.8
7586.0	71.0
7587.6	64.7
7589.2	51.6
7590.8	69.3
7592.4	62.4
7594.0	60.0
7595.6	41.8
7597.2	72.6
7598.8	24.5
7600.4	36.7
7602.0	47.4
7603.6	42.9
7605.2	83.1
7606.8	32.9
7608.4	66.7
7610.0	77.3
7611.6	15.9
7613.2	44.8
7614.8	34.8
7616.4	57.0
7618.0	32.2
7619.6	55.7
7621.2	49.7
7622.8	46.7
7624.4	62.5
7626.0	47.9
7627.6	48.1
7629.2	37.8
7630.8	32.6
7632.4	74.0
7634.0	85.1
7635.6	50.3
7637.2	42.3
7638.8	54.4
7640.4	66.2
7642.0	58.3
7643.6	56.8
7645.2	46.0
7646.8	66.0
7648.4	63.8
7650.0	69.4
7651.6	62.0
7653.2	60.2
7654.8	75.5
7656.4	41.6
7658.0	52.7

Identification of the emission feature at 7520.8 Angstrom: H-alpha 6563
